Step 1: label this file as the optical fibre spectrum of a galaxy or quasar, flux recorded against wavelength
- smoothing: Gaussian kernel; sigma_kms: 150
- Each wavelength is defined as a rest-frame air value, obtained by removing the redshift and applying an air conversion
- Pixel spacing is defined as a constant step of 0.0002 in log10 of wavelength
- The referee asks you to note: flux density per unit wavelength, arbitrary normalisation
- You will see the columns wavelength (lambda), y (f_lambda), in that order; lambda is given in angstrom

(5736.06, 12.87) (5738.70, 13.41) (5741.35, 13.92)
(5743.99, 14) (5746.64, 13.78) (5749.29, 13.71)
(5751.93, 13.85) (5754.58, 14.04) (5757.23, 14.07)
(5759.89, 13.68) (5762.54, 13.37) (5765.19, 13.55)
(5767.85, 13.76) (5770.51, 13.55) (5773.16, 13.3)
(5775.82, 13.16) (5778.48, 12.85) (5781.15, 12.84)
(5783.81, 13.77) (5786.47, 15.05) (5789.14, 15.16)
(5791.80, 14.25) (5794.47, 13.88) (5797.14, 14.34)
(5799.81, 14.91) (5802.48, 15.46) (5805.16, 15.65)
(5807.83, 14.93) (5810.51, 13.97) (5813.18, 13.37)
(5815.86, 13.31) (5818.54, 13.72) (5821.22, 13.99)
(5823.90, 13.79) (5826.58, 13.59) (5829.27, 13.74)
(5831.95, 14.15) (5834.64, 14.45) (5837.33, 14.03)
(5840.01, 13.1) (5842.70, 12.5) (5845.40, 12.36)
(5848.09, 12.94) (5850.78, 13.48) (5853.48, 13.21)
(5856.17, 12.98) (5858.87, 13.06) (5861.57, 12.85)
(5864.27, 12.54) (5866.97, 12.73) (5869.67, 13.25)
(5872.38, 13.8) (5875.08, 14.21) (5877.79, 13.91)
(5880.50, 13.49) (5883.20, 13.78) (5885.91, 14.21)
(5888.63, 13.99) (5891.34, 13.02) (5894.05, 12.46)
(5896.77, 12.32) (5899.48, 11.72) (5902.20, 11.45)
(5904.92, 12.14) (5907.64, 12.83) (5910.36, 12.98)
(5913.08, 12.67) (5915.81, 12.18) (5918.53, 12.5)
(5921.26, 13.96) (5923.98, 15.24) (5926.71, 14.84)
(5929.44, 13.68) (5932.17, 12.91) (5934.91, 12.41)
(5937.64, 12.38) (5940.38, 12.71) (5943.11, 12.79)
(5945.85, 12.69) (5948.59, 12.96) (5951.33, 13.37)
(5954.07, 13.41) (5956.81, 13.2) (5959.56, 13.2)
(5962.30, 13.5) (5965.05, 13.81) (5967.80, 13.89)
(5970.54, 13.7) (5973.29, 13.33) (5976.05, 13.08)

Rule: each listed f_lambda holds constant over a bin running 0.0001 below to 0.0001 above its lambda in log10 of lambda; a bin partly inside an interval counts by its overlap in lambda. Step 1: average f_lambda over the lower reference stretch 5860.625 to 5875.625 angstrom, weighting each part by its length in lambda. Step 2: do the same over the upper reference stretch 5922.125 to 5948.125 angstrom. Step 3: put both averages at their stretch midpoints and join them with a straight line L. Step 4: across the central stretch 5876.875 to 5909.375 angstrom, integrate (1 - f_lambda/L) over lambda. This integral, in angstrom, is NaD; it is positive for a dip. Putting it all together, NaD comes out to 0.7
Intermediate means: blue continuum 13.2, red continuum 13.3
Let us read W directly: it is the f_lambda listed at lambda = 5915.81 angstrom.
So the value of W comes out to 12.18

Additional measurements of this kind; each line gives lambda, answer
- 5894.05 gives 12.46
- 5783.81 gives 13.77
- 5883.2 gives 13.78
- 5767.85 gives 13.76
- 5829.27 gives 13.74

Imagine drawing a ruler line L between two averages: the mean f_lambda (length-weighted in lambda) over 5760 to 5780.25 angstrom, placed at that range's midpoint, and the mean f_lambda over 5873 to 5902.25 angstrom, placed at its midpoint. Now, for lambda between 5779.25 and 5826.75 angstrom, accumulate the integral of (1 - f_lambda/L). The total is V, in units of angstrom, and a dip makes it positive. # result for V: -3.2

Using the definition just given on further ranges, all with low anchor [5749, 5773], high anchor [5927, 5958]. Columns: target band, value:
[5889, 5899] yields 0.41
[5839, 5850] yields 0.53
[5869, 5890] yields -0.93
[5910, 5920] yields 0.43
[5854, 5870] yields 0.52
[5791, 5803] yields -0.84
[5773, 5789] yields 0.00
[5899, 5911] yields 0.86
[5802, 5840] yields -1.69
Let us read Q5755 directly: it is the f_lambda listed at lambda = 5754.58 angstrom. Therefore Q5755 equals 14.04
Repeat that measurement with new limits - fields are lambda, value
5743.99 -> 14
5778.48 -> 12.85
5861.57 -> 12.85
